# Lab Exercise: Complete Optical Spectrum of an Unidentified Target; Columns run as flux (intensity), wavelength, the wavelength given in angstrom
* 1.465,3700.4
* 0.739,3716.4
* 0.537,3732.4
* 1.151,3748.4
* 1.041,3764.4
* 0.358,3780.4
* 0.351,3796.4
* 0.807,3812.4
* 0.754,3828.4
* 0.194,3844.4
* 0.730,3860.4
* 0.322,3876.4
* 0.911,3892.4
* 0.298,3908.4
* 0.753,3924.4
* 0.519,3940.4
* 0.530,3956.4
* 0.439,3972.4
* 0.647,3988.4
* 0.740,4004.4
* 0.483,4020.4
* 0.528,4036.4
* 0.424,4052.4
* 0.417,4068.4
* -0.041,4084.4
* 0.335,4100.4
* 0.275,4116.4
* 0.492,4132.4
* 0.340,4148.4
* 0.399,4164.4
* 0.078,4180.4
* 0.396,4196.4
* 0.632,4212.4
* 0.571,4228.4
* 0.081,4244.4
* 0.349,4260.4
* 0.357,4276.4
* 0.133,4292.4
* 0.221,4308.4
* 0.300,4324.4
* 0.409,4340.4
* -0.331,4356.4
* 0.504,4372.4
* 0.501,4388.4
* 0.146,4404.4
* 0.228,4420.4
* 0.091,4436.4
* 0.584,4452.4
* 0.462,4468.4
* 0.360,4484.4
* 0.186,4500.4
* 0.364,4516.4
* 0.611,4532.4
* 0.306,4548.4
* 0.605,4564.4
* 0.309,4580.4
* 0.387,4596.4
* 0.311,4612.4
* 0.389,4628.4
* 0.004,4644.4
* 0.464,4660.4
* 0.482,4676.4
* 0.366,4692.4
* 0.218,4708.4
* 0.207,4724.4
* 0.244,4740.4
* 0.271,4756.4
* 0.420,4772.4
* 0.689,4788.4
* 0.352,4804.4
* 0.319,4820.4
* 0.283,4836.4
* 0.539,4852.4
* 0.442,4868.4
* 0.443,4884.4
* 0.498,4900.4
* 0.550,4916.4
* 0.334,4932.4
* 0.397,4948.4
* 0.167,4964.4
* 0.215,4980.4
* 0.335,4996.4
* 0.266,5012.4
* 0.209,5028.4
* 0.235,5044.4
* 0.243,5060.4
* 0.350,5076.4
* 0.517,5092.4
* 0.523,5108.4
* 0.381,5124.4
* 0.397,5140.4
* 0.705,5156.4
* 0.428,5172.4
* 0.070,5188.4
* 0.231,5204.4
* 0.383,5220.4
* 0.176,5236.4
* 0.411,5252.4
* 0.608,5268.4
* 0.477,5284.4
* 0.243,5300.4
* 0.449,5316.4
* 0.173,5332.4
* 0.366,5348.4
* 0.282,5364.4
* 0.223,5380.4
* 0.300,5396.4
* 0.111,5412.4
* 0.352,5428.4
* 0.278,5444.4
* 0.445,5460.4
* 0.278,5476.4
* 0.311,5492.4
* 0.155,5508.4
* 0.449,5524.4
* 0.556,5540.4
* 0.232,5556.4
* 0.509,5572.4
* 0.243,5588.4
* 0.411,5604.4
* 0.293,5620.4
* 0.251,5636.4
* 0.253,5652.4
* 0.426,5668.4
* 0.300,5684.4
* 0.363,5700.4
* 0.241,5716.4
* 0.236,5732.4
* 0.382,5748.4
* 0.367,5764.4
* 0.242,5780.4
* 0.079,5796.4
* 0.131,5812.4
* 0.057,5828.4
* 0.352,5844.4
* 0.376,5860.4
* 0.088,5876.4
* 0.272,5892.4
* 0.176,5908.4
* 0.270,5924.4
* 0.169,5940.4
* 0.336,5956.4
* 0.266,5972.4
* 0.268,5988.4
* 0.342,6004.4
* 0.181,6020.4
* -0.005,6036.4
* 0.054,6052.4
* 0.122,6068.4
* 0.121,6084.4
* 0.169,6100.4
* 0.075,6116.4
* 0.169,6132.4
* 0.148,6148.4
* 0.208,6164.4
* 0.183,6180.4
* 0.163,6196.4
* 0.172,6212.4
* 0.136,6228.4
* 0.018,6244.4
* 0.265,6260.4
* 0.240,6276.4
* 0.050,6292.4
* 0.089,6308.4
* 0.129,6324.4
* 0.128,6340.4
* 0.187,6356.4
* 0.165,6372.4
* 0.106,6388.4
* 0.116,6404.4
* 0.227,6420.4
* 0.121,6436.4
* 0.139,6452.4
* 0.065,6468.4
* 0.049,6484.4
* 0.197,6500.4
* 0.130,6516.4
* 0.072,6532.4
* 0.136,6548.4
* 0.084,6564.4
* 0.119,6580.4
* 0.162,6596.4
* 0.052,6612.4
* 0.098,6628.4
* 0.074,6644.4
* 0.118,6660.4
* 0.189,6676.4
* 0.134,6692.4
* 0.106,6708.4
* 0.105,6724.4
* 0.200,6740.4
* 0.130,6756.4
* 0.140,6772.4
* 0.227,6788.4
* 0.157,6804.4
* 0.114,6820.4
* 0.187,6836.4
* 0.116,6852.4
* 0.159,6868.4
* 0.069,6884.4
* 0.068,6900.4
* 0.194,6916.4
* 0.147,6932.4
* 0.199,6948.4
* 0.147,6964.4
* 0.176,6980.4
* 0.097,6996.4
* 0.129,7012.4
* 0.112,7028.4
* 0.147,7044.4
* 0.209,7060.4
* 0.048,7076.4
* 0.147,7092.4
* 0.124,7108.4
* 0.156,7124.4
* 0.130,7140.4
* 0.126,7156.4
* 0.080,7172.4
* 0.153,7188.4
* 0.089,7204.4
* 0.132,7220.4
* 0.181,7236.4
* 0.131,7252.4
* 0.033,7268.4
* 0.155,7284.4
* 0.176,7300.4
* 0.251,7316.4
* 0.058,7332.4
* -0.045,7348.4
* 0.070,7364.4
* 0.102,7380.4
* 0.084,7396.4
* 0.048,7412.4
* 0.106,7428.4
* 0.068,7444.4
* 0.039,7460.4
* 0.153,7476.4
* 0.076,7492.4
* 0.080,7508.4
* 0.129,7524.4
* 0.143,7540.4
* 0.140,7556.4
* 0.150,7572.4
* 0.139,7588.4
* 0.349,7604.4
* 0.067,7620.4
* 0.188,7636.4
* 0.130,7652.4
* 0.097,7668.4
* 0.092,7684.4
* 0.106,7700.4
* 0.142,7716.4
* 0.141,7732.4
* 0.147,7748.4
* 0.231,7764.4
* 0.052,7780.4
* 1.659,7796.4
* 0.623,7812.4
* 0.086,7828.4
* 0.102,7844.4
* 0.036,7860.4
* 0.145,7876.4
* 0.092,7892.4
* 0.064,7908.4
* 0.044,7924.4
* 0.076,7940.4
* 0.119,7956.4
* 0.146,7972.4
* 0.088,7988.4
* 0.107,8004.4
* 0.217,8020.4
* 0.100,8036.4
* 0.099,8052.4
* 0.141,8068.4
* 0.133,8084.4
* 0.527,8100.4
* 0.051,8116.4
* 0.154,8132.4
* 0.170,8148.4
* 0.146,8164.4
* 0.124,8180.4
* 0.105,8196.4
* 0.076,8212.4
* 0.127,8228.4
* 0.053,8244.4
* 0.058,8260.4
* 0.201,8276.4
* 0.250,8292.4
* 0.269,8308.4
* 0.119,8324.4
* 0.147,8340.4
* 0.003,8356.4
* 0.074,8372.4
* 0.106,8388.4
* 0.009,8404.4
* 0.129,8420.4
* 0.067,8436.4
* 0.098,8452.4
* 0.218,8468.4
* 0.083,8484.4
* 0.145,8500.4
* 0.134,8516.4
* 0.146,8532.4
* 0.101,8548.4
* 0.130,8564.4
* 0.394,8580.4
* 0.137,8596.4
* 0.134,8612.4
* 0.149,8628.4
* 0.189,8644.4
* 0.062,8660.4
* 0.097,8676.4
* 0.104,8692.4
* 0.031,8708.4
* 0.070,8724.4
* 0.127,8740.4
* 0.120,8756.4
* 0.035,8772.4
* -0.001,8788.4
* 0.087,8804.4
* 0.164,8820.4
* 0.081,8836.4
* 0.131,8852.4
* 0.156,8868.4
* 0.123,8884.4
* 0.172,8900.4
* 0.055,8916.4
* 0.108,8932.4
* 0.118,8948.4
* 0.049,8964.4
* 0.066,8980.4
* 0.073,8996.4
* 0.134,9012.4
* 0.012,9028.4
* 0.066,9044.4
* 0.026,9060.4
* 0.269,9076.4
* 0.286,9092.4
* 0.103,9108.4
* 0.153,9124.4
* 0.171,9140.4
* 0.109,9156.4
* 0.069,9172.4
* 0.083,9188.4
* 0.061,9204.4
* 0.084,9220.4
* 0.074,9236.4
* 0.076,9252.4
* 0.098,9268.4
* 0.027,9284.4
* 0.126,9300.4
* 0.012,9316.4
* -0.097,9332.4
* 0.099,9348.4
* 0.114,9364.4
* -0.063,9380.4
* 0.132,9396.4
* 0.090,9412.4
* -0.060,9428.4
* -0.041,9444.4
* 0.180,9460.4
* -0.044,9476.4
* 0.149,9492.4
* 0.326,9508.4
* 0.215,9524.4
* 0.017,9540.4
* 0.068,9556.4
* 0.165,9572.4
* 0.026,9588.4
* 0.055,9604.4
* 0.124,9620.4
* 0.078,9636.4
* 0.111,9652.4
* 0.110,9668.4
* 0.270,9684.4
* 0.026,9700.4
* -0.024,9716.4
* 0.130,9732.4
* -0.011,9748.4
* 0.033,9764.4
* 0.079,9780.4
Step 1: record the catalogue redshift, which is 1.09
